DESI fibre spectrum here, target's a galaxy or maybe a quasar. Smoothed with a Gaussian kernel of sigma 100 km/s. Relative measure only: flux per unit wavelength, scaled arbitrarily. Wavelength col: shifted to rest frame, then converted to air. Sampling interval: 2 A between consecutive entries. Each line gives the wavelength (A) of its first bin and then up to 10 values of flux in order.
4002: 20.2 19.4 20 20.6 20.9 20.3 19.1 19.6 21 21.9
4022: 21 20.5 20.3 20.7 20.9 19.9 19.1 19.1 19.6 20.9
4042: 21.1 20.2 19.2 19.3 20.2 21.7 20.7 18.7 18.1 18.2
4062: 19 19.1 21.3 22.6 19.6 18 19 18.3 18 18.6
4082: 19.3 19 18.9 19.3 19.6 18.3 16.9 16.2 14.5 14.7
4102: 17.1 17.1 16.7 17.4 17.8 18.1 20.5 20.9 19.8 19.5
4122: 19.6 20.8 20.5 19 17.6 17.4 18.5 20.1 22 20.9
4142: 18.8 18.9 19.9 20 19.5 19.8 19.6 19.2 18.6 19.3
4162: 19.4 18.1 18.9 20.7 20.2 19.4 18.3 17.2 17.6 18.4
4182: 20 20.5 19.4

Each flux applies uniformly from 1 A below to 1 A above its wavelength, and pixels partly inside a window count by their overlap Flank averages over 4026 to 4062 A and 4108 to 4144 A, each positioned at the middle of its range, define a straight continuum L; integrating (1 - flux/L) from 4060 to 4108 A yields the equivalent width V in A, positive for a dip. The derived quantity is 3.3 A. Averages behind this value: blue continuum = 19.8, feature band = 18.3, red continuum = 19.4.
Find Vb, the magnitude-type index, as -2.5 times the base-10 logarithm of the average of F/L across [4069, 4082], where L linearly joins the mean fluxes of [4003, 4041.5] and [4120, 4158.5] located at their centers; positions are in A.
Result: 0.07 mag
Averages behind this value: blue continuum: 20.3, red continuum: 19.5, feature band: 18.6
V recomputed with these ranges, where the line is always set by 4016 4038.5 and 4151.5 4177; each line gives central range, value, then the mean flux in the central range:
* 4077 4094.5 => 1.0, 18.7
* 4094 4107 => 2.4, 16.1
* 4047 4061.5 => 0.4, 19.5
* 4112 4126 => -0.4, 20.1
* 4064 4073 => -0.1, 20.2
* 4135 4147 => -0.5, 20.1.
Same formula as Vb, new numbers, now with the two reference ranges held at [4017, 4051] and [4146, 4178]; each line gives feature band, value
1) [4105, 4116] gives 0.07 mag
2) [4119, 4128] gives -0.03 mag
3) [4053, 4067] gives 0.04 mag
